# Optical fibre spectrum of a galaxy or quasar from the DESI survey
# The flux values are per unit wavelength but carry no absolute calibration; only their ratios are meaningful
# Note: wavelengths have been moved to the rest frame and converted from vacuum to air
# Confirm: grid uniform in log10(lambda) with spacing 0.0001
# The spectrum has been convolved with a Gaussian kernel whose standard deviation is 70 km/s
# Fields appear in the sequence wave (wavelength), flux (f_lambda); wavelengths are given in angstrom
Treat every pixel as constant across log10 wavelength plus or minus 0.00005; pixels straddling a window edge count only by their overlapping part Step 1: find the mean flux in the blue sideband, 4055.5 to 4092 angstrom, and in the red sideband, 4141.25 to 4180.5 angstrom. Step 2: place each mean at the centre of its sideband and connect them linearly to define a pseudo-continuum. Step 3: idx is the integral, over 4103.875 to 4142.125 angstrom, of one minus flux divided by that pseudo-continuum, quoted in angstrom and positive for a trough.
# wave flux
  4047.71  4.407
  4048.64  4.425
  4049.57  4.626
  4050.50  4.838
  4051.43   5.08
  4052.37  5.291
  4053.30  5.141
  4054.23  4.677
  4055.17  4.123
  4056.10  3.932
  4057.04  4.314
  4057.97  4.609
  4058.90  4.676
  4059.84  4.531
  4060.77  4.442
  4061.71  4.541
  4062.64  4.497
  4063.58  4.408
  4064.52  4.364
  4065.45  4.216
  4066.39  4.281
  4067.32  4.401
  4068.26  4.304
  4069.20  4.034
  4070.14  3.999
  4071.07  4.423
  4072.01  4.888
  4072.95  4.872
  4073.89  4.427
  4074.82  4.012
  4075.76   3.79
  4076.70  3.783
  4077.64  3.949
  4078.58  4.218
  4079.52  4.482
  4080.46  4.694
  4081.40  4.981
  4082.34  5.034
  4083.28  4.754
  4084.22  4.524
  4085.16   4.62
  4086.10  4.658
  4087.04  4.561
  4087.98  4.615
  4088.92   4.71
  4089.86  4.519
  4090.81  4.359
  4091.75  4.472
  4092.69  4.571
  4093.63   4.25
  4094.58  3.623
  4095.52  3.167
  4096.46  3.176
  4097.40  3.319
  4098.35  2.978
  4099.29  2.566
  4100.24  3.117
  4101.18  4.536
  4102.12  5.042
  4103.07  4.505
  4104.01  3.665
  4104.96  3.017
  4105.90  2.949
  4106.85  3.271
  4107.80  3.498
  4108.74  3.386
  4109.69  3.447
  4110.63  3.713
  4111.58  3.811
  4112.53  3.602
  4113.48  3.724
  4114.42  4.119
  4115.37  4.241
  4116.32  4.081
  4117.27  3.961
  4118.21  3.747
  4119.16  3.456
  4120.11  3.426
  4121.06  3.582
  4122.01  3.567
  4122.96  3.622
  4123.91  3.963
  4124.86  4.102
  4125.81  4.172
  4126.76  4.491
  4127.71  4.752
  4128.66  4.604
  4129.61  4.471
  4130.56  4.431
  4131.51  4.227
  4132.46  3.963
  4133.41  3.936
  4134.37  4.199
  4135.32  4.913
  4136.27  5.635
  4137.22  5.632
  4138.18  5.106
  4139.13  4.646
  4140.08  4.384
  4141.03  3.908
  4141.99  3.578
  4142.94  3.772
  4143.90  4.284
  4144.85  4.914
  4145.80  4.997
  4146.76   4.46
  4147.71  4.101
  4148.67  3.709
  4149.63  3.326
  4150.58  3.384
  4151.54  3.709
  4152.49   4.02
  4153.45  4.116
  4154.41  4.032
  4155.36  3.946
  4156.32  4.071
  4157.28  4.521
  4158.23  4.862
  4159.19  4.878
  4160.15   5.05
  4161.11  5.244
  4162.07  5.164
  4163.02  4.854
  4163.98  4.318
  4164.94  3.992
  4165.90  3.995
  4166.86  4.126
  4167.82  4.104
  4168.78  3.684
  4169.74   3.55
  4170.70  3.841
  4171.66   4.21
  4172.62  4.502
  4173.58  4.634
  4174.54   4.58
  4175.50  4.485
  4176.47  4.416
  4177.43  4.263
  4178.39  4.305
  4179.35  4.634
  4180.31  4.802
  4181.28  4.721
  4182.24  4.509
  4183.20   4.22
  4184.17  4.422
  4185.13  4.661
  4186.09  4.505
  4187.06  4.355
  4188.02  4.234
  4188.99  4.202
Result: 2.7 angstrom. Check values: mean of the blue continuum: 4.43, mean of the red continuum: 4.27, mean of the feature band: 4.03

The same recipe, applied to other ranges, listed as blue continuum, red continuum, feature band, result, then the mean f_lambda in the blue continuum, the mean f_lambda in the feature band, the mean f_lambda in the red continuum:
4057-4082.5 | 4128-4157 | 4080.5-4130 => 4.0 angstrom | 4.39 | 3.99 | 4.29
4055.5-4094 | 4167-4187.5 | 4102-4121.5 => 3.1 angstrom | 4.43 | 3.7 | 4.35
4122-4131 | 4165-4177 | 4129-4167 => -1.5 angstrom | 4.25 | 4.38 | 4.17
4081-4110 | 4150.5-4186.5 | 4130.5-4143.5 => -0.8 angstrom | 4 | 4.45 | 4.36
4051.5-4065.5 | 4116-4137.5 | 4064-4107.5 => 2.6 angstrom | 4.54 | 4.14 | 4.2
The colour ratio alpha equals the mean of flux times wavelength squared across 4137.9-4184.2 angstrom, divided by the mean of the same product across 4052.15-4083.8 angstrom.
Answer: 1.0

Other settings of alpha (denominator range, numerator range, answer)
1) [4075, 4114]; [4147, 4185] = 1.11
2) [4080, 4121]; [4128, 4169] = 1.13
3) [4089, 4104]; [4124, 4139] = 1.19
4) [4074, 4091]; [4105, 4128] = 0.86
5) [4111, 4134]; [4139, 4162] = 1.08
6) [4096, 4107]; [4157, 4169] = 1.33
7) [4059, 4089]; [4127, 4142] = 1.06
